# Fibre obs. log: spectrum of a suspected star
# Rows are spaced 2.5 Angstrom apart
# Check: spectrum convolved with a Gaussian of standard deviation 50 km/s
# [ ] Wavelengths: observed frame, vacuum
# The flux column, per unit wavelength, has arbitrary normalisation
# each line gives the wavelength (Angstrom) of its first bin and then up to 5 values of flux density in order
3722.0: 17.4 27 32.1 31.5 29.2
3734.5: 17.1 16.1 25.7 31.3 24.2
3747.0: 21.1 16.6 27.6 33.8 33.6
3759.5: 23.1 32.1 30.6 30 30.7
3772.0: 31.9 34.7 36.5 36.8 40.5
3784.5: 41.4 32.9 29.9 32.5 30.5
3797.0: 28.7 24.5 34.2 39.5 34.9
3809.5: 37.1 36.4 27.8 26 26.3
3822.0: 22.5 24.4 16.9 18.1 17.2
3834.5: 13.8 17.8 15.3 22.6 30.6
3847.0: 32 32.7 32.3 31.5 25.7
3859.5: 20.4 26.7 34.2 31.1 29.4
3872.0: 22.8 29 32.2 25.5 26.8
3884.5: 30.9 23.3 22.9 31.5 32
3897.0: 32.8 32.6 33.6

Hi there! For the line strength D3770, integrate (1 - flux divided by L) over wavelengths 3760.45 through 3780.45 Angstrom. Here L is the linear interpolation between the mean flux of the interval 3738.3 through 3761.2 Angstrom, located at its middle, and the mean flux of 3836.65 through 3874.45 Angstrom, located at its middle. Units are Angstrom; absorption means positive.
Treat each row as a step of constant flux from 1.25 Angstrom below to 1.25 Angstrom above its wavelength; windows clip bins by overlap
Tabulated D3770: -4.6 Angstrom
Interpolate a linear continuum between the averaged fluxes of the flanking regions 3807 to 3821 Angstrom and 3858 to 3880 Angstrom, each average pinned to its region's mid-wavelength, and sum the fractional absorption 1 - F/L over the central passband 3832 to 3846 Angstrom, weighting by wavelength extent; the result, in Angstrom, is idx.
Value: 4.5 Angstrom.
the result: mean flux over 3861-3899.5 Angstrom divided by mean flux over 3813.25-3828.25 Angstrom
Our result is 1.20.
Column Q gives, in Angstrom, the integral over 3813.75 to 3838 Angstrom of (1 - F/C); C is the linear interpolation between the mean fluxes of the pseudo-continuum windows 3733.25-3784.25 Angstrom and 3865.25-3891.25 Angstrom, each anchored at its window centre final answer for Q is 6.22 Angstrom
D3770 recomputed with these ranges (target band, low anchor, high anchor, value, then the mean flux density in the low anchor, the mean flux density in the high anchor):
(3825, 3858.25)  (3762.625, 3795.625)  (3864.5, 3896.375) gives 7.40 Angstrom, 33.7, 28.4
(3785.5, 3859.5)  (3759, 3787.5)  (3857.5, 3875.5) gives 7.75 Angstrom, 33.7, 27.6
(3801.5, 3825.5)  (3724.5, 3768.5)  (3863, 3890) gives -2.95 Angstrom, 26.8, 28.1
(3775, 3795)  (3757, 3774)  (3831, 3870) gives -4.13 Angstrom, 30.2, 25.8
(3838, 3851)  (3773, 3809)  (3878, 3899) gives 1.84 Angstrom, 34.2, 28.4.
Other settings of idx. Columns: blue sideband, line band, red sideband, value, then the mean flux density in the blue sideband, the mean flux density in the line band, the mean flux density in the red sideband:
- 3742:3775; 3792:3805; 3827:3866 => -2.2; 28.4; 31.1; 24.5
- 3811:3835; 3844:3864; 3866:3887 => -2.4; 23.1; 29.1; 28.1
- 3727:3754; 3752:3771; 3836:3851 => -4.2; 24.7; 30.4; 25.4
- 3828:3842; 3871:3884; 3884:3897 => -0.9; 17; 27.6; 28.4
